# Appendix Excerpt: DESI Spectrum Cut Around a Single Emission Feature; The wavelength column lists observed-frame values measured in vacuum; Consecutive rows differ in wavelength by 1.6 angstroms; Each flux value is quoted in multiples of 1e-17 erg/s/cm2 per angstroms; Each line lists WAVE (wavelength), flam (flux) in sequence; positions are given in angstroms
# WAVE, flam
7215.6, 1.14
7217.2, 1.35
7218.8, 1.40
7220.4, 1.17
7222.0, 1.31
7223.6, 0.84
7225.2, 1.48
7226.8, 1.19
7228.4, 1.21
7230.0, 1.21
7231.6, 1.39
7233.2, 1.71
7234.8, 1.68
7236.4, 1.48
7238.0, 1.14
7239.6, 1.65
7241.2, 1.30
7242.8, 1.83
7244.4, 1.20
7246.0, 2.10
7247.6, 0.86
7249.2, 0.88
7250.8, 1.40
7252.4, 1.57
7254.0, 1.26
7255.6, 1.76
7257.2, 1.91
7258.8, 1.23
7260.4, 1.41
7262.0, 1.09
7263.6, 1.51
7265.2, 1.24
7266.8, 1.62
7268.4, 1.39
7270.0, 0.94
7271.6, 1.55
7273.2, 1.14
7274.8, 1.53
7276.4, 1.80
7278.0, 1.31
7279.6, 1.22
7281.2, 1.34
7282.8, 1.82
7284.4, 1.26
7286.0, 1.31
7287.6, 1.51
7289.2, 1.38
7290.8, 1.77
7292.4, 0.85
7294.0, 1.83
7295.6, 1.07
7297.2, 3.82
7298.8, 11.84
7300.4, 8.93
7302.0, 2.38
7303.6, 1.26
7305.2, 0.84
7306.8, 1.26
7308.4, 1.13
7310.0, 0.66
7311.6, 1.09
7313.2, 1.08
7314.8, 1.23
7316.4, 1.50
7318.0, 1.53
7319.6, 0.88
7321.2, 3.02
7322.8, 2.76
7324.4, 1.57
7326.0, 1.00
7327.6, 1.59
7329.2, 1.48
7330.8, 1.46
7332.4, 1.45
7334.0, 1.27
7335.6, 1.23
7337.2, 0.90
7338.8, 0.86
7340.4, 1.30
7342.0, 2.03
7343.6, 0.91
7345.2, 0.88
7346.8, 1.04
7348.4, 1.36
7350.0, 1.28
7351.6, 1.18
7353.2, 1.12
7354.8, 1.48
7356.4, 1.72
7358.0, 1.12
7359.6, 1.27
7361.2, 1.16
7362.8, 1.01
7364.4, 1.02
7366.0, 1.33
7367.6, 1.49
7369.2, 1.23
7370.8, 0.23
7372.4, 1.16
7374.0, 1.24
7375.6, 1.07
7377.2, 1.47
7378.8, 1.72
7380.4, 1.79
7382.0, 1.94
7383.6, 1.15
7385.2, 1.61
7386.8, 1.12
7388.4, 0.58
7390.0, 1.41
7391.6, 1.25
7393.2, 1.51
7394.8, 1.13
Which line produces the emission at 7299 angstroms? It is H-alpha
